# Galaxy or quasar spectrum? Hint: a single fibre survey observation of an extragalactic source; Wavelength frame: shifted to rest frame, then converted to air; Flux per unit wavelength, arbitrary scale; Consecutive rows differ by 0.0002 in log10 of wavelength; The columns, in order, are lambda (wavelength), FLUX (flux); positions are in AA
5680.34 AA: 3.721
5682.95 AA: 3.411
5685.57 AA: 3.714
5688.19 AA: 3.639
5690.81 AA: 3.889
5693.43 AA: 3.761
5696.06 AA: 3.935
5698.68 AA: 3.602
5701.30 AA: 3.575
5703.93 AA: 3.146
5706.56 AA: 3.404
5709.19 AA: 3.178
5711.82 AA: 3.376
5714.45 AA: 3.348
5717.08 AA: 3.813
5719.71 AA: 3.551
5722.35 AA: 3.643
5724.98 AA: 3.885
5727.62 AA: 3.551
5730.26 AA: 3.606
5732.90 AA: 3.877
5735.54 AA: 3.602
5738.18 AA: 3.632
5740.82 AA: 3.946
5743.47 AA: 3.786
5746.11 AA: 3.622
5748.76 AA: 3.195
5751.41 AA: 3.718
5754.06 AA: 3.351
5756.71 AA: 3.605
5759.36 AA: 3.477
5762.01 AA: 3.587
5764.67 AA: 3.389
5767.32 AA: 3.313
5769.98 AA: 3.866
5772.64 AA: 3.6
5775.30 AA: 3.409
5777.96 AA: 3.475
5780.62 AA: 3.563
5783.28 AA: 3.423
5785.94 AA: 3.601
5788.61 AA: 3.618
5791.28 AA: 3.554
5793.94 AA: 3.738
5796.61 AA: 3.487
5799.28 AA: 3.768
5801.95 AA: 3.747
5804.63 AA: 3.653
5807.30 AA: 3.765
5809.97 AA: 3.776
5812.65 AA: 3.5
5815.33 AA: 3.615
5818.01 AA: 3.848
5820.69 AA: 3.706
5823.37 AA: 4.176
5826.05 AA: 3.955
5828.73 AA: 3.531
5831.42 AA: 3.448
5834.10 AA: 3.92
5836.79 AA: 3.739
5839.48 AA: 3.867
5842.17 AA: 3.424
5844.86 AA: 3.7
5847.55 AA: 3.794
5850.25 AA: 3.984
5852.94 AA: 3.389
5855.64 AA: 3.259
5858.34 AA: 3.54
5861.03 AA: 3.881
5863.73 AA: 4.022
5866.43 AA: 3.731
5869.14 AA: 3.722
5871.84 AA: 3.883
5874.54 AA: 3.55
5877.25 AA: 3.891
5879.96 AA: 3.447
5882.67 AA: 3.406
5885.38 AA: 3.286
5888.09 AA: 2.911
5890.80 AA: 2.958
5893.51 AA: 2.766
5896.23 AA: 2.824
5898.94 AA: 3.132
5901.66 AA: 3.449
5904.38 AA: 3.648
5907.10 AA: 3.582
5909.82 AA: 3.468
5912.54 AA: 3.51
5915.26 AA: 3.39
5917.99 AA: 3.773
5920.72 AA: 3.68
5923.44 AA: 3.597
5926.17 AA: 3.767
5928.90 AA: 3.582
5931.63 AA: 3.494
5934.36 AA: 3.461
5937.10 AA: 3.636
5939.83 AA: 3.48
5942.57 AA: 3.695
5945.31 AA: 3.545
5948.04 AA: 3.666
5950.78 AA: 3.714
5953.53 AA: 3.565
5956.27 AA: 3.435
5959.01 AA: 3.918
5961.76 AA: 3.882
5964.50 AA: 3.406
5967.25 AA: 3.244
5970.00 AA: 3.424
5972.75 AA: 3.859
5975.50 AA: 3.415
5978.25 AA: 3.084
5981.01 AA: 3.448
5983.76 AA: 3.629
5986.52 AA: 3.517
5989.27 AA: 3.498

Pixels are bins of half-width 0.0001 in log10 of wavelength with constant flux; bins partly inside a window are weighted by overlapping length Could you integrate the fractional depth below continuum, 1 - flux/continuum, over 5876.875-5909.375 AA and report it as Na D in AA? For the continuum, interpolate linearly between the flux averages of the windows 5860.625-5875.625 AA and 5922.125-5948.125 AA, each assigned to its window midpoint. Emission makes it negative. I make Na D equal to 4.0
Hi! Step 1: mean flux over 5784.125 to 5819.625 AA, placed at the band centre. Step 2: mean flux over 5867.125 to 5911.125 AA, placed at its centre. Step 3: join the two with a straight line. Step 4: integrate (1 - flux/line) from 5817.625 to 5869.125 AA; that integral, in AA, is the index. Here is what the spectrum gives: -2.98 AA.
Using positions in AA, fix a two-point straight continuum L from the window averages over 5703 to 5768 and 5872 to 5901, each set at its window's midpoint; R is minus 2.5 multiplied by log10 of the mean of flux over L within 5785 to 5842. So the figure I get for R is -0.10 mag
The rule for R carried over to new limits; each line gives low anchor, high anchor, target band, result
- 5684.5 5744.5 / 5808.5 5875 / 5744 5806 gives 0.03 mag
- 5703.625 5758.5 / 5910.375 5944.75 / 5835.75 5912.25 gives 0.02 mag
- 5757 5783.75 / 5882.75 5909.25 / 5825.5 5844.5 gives -0.10 mag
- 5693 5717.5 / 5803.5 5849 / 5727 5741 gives -0.04 mag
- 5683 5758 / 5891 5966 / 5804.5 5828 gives -0.06 mag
